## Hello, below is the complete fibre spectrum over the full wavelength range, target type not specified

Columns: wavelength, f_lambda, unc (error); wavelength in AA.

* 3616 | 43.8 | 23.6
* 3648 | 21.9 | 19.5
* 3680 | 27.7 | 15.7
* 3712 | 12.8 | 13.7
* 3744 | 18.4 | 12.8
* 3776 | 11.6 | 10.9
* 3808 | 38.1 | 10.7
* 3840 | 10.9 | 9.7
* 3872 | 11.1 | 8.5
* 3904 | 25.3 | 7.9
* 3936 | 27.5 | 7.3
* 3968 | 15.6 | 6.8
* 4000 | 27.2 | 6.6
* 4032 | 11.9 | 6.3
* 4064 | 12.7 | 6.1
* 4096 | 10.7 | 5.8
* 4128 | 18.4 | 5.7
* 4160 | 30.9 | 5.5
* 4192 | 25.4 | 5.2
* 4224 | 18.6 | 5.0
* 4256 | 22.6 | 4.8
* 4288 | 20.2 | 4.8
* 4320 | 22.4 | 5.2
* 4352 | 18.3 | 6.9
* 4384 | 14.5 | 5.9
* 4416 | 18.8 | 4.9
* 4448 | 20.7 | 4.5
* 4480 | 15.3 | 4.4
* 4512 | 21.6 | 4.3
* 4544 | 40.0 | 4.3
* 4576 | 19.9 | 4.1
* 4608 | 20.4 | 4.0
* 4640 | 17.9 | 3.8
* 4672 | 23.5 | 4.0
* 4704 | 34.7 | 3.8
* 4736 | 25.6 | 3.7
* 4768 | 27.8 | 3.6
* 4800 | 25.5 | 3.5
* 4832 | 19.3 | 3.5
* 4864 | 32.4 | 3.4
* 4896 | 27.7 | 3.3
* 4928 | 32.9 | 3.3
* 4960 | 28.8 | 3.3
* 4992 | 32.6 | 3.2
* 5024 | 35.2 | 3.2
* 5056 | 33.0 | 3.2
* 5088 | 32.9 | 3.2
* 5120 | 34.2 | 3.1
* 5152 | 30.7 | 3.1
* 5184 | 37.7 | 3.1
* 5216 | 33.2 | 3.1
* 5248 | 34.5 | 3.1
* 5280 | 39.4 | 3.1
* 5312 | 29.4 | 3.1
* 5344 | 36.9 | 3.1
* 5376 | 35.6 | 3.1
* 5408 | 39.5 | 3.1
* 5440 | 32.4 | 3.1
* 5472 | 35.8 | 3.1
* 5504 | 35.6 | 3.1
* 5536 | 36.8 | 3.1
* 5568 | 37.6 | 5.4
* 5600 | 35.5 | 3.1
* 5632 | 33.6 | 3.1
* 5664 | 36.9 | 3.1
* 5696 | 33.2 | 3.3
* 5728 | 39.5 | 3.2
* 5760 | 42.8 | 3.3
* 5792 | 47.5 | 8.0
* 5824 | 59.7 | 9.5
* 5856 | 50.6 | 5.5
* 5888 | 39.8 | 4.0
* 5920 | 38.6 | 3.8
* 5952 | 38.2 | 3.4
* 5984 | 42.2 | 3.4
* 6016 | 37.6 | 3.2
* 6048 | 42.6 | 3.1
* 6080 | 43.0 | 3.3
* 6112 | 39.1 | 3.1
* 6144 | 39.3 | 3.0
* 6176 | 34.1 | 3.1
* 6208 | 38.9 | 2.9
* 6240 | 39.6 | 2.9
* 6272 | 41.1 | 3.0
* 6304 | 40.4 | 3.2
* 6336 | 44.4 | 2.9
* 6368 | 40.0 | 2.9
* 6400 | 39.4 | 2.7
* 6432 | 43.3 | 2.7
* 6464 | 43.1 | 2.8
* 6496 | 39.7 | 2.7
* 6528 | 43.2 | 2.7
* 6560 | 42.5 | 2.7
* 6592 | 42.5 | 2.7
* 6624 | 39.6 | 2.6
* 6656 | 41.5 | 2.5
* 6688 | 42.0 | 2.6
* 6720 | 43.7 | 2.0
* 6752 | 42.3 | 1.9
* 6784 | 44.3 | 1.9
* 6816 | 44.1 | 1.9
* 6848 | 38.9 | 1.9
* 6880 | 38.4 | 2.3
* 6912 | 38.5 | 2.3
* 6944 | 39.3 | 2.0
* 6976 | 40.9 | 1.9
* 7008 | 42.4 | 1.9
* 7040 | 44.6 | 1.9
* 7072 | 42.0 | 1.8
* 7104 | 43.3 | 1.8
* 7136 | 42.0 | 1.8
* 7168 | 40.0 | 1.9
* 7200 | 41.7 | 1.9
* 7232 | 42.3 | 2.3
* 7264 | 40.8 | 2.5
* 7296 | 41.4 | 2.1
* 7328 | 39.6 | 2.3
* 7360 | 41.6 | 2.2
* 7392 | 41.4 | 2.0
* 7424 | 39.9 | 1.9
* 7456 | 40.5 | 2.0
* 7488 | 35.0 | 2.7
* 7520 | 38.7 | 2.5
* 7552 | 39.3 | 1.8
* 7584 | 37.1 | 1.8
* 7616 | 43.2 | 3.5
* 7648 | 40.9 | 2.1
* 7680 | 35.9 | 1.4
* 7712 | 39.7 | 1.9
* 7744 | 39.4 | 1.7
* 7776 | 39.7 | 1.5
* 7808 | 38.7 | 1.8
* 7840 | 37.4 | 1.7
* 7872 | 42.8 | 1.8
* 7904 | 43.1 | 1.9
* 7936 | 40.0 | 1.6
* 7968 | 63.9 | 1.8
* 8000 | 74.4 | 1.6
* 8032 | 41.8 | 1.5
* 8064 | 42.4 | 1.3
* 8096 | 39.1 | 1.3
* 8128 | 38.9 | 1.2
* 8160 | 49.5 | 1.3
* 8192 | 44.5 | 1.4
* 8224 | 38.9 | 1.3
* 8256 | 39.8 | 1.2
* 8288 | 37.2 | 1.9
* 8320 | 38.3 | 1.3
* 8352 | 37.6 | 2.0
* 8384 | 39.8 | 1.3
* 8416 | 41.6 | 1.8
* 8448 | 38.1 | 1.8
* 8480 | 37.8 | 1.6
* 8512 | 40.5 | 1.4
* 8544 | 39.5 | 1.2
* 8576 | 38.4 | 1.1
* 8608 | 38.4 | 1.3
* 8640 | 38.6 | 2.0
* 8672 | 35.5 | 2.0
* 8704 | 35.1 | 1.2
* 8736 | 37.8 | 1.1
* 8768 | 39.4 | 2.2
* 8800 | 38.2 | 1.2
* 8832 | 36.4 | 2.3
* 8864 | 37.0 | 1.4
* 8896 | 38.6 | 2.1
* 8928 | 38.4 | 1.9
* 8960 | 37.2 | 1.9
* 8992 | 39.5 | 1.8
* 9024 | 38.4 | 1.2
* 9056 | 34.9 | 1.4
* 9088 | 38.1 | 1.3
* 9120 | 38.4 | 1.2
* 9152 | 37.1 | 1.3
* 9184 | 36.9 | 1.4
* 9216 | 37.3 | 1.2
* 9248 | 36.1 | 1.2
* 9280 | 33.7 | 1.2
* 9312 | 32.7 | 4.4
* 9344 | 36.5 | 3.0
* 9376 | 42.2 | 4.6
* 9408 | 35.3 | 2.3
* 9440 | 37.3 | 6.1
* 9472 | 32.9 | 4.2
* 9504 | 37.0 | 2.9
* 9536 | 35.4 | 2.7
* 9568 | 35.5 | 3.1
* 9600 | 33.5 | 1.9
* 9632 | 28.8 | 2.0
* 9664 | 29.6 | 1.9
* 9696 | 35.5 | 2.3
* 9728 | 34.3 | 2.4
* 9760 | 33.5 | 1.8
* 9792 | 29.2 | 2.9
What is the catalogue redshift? 0.22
